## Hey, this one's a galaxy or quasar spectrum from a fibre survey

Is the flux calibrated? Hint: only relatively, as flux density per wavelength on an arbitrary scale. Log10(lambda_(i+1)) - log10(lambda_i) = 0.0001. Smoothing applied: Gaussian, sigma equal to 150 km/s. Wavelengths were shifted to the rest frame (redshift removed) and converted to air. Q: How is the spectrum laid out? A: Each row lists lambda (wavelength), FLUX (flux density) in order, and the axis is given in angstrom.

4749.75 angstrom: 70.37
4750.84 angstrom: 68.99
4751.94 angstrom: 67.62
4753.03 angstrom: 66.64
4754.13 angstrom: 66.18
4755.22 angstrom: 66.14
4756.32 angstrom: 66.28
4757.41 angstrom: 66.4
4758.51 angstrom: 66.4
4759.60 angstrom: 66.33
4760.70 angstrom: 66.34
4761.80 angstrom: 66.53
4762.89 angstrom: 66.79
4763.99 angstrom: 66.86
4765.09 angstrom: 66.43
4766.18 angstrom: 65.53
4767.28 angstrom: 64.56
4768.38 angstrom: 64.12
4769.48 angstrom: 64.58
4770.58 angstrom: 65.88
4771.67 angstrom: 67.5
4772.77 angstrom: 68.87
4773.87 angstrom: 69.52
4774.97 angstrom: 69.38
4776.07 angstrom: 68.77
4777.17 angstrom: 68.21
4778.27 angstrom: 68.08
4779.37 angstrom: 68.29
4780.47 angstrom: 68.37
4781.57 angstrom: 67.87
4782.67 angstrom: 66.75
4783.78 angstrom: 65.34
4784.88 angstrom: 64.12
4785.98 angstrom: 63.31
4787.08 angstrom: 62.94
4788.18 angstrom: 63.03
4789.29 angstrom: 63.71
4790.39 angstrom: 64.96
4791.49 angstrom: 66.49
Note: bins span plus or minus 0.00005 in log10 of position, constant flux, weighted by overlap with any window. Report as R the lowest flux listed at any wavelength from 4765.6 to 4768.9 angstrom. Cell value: 64.12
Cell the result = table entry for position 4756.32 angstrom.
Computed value 66.28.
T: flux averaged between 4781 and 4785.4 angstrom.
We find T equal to 66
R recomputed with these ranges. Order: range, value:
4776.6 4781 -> 68.08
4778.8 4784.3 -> 65.34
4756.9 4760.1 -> 66.33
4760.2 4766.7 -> 65.53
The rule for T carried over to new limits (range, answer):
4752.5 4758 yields 66.3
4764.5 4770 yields 65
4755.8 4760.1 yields 66.5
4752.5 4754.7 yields 66.4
